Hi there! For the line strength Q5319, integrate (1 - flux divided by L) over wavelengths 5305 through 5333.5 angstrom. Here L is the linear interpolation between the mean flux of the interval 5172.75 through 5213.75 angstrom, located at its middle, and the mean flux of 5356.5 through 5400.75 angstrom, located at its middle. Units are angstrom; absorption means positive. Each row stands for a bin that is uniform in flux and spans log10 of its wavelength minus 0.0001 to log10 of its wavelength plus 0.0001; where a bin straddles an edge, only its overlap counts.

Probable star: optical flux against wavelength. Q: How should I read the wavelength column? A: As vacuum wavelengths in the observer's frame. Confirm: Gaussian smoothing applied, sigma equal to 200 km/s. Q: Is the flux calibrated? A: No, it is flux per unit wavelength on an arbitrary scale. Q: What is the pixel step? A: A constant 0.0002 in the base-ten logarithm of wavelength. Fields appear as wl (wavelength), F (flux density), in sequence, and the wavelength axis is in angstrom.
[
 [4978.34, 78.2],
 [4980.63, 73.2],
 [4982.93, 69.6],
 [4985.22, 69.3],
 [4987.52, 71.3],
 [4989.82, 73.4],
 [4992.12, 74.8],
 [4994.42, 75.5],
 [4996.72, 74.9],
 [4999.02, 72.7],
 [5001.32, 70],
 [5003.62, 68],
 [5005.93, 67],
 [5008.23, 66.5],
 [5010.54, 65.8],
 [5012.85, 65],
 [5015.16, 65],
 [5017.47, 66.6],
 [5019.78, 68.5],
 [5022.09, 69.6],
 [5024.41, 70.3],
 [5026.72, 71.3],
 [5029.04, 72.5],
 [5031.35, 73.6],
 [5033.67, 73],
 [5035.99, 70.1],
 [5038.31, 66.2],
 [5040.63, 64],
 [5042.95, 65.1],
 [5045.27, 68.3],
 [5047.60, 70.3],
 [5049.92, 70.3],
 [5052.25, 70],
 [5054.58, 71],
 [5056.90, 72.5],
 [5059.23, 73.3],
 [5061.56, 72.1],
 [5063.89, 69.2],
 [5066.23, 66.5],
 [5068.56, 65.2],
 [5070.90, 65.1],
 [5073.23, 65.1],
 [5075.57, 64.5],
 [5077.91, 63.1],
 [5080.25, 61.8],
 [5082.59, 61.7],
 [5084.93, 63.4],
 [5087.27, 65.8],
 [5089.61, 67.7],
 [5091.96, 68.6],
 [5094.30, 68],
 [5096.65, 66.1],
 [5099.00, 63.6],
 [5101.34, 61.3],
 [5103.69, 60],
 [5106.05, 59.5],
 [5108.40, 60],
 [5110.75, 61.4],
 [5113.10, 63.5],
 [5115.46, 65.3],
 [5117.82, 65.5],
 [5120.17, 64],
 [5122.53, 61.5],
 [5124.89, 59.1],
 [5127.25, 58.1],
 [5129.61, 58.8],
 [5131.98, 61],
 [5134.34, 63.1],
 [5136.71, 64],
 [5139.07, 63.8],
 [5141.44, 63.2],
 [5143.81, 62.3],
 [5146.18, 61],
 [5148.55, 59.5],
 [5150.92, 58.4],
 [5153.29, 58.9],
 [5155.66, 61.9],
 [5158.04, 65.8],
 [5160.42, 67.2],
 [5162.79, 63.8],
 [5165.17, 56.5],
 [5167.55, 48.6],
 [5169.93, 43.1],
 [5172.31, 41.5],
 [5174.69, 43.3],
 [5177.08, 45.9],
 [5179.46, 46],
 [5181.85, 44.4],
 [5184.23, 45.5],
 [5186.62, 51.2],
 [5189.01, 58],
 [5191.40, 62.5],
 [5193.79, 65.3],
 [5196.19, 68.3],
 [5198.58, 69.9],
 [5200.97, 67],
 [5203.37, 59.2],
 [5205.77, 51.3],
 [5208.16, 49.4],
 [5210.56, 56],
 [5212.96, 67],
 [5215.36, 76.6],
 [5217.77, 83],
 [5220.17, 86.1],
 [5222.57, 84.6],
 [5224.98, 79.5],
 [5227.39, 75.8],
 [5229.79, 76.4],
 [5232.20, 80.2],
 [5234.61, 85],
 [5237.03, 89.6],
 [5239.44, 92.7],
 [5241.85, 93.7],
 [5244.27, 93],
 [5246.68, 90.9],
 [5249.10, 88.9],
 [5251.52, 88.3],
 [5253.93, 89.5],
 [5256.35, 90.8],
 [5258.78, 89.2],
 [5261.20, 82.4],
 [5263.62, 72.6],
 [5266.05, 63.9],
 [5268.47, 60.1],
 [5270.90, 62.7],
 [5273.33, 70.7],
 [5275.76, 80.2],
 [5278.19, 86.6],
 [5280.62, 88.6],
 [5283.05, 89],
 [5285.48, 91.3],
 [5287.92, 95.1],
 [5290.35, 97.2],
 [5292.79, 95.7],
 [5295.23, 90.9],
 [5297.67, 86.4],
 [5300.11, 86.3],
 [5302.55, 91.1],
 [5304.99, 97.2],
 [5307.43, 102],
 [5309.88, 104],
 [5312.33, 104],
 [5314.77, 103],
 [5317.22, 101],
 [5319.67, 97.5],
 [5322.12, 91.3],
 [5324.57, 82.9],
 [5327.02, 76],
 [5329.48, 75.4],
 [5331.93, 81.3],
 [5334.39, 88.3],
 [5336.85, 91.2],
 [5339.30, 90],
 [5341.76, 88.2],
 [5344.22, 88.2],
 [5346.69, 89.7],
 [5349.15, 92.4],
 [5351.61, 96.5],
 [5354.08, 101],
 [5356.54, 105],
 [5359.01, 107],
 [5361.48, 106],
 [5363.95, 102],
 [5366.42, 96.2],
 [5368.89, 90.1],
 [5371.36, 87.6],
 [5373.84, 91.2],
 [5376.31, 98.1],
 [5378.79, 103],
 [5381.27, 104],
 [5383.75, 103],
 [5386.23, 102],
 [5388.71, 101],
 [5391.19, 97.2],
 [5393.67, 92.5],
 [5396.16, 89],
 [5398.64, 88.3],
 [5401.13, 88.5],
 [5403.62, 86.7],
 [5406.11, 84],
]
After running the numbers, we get -3.0 angstrom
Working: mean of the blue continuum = 55.5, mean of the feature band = 92.7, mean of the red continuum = 97.6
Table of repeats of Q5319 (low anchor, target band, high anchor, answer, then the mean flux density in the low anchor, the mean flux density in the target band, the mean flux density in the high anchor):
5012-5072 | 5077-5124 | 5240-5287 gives 5.91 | 69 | 63.6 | 83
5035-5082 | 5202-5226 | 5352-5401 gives 3.87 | 67.6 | 69.2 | 97.9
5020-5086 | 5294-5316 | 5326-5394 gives -1.53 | 68.2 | 96.1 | 94.5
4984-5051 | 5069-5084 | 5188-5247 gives 1.56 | 69.6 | 63.6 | 74.3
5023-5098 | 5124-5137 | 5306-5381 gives 2.45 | 68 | 60.5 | 94.5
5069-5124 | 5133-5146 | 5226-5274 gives 1.09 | 63.8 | 63.1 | 81.9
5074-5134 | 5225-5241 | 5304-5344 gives -0.65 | 62.9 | 83.2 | 91.9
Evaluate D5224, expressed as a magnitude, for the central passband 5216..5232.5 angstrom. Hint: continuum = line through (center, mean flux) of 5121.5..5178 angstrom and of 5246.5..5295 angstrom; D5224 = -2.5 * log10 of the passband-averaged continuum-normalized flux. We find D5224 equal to -0.098 mag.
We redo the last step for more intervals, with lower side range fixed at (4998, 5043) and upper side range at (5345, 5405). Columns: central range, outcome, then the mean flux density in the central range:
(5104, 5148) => 0.24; 61.9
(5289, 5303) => -0.01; 91.3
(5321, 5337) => 0.12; 83.2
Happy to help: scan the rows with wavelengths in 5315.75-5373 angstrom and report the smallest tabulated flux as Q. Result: 75.4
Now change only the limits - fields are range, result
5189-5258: 49.4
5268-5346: 60.1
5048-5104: 60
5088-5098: 66.1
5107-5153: 58.1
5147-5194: 41.5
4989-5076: 64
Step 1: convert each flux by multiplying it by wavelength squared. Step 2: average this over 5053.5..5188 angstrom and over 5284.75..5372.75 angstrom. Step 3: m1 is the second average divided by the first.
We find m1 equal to 1.67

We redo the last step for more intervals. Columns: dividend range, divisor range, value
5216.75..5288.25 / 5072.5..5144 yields 1.40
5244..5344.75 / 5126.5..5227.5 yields 1.51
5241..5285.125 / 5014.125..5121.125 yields 1.33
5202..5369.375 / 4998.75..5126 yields 1.42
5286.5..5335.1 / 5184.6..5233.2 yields 1.41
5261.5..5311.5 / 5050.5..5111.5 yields 1.41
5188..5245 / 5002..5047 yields 1.16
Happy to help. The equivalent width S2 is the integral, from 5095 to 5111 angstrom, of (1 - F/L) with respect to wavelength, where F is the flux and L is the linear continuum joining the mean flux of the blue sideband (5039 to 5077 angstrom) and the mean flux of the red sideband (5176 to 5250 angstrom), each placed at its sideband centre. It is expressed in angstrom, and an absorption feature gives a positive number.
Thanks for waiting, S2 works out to 1.6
